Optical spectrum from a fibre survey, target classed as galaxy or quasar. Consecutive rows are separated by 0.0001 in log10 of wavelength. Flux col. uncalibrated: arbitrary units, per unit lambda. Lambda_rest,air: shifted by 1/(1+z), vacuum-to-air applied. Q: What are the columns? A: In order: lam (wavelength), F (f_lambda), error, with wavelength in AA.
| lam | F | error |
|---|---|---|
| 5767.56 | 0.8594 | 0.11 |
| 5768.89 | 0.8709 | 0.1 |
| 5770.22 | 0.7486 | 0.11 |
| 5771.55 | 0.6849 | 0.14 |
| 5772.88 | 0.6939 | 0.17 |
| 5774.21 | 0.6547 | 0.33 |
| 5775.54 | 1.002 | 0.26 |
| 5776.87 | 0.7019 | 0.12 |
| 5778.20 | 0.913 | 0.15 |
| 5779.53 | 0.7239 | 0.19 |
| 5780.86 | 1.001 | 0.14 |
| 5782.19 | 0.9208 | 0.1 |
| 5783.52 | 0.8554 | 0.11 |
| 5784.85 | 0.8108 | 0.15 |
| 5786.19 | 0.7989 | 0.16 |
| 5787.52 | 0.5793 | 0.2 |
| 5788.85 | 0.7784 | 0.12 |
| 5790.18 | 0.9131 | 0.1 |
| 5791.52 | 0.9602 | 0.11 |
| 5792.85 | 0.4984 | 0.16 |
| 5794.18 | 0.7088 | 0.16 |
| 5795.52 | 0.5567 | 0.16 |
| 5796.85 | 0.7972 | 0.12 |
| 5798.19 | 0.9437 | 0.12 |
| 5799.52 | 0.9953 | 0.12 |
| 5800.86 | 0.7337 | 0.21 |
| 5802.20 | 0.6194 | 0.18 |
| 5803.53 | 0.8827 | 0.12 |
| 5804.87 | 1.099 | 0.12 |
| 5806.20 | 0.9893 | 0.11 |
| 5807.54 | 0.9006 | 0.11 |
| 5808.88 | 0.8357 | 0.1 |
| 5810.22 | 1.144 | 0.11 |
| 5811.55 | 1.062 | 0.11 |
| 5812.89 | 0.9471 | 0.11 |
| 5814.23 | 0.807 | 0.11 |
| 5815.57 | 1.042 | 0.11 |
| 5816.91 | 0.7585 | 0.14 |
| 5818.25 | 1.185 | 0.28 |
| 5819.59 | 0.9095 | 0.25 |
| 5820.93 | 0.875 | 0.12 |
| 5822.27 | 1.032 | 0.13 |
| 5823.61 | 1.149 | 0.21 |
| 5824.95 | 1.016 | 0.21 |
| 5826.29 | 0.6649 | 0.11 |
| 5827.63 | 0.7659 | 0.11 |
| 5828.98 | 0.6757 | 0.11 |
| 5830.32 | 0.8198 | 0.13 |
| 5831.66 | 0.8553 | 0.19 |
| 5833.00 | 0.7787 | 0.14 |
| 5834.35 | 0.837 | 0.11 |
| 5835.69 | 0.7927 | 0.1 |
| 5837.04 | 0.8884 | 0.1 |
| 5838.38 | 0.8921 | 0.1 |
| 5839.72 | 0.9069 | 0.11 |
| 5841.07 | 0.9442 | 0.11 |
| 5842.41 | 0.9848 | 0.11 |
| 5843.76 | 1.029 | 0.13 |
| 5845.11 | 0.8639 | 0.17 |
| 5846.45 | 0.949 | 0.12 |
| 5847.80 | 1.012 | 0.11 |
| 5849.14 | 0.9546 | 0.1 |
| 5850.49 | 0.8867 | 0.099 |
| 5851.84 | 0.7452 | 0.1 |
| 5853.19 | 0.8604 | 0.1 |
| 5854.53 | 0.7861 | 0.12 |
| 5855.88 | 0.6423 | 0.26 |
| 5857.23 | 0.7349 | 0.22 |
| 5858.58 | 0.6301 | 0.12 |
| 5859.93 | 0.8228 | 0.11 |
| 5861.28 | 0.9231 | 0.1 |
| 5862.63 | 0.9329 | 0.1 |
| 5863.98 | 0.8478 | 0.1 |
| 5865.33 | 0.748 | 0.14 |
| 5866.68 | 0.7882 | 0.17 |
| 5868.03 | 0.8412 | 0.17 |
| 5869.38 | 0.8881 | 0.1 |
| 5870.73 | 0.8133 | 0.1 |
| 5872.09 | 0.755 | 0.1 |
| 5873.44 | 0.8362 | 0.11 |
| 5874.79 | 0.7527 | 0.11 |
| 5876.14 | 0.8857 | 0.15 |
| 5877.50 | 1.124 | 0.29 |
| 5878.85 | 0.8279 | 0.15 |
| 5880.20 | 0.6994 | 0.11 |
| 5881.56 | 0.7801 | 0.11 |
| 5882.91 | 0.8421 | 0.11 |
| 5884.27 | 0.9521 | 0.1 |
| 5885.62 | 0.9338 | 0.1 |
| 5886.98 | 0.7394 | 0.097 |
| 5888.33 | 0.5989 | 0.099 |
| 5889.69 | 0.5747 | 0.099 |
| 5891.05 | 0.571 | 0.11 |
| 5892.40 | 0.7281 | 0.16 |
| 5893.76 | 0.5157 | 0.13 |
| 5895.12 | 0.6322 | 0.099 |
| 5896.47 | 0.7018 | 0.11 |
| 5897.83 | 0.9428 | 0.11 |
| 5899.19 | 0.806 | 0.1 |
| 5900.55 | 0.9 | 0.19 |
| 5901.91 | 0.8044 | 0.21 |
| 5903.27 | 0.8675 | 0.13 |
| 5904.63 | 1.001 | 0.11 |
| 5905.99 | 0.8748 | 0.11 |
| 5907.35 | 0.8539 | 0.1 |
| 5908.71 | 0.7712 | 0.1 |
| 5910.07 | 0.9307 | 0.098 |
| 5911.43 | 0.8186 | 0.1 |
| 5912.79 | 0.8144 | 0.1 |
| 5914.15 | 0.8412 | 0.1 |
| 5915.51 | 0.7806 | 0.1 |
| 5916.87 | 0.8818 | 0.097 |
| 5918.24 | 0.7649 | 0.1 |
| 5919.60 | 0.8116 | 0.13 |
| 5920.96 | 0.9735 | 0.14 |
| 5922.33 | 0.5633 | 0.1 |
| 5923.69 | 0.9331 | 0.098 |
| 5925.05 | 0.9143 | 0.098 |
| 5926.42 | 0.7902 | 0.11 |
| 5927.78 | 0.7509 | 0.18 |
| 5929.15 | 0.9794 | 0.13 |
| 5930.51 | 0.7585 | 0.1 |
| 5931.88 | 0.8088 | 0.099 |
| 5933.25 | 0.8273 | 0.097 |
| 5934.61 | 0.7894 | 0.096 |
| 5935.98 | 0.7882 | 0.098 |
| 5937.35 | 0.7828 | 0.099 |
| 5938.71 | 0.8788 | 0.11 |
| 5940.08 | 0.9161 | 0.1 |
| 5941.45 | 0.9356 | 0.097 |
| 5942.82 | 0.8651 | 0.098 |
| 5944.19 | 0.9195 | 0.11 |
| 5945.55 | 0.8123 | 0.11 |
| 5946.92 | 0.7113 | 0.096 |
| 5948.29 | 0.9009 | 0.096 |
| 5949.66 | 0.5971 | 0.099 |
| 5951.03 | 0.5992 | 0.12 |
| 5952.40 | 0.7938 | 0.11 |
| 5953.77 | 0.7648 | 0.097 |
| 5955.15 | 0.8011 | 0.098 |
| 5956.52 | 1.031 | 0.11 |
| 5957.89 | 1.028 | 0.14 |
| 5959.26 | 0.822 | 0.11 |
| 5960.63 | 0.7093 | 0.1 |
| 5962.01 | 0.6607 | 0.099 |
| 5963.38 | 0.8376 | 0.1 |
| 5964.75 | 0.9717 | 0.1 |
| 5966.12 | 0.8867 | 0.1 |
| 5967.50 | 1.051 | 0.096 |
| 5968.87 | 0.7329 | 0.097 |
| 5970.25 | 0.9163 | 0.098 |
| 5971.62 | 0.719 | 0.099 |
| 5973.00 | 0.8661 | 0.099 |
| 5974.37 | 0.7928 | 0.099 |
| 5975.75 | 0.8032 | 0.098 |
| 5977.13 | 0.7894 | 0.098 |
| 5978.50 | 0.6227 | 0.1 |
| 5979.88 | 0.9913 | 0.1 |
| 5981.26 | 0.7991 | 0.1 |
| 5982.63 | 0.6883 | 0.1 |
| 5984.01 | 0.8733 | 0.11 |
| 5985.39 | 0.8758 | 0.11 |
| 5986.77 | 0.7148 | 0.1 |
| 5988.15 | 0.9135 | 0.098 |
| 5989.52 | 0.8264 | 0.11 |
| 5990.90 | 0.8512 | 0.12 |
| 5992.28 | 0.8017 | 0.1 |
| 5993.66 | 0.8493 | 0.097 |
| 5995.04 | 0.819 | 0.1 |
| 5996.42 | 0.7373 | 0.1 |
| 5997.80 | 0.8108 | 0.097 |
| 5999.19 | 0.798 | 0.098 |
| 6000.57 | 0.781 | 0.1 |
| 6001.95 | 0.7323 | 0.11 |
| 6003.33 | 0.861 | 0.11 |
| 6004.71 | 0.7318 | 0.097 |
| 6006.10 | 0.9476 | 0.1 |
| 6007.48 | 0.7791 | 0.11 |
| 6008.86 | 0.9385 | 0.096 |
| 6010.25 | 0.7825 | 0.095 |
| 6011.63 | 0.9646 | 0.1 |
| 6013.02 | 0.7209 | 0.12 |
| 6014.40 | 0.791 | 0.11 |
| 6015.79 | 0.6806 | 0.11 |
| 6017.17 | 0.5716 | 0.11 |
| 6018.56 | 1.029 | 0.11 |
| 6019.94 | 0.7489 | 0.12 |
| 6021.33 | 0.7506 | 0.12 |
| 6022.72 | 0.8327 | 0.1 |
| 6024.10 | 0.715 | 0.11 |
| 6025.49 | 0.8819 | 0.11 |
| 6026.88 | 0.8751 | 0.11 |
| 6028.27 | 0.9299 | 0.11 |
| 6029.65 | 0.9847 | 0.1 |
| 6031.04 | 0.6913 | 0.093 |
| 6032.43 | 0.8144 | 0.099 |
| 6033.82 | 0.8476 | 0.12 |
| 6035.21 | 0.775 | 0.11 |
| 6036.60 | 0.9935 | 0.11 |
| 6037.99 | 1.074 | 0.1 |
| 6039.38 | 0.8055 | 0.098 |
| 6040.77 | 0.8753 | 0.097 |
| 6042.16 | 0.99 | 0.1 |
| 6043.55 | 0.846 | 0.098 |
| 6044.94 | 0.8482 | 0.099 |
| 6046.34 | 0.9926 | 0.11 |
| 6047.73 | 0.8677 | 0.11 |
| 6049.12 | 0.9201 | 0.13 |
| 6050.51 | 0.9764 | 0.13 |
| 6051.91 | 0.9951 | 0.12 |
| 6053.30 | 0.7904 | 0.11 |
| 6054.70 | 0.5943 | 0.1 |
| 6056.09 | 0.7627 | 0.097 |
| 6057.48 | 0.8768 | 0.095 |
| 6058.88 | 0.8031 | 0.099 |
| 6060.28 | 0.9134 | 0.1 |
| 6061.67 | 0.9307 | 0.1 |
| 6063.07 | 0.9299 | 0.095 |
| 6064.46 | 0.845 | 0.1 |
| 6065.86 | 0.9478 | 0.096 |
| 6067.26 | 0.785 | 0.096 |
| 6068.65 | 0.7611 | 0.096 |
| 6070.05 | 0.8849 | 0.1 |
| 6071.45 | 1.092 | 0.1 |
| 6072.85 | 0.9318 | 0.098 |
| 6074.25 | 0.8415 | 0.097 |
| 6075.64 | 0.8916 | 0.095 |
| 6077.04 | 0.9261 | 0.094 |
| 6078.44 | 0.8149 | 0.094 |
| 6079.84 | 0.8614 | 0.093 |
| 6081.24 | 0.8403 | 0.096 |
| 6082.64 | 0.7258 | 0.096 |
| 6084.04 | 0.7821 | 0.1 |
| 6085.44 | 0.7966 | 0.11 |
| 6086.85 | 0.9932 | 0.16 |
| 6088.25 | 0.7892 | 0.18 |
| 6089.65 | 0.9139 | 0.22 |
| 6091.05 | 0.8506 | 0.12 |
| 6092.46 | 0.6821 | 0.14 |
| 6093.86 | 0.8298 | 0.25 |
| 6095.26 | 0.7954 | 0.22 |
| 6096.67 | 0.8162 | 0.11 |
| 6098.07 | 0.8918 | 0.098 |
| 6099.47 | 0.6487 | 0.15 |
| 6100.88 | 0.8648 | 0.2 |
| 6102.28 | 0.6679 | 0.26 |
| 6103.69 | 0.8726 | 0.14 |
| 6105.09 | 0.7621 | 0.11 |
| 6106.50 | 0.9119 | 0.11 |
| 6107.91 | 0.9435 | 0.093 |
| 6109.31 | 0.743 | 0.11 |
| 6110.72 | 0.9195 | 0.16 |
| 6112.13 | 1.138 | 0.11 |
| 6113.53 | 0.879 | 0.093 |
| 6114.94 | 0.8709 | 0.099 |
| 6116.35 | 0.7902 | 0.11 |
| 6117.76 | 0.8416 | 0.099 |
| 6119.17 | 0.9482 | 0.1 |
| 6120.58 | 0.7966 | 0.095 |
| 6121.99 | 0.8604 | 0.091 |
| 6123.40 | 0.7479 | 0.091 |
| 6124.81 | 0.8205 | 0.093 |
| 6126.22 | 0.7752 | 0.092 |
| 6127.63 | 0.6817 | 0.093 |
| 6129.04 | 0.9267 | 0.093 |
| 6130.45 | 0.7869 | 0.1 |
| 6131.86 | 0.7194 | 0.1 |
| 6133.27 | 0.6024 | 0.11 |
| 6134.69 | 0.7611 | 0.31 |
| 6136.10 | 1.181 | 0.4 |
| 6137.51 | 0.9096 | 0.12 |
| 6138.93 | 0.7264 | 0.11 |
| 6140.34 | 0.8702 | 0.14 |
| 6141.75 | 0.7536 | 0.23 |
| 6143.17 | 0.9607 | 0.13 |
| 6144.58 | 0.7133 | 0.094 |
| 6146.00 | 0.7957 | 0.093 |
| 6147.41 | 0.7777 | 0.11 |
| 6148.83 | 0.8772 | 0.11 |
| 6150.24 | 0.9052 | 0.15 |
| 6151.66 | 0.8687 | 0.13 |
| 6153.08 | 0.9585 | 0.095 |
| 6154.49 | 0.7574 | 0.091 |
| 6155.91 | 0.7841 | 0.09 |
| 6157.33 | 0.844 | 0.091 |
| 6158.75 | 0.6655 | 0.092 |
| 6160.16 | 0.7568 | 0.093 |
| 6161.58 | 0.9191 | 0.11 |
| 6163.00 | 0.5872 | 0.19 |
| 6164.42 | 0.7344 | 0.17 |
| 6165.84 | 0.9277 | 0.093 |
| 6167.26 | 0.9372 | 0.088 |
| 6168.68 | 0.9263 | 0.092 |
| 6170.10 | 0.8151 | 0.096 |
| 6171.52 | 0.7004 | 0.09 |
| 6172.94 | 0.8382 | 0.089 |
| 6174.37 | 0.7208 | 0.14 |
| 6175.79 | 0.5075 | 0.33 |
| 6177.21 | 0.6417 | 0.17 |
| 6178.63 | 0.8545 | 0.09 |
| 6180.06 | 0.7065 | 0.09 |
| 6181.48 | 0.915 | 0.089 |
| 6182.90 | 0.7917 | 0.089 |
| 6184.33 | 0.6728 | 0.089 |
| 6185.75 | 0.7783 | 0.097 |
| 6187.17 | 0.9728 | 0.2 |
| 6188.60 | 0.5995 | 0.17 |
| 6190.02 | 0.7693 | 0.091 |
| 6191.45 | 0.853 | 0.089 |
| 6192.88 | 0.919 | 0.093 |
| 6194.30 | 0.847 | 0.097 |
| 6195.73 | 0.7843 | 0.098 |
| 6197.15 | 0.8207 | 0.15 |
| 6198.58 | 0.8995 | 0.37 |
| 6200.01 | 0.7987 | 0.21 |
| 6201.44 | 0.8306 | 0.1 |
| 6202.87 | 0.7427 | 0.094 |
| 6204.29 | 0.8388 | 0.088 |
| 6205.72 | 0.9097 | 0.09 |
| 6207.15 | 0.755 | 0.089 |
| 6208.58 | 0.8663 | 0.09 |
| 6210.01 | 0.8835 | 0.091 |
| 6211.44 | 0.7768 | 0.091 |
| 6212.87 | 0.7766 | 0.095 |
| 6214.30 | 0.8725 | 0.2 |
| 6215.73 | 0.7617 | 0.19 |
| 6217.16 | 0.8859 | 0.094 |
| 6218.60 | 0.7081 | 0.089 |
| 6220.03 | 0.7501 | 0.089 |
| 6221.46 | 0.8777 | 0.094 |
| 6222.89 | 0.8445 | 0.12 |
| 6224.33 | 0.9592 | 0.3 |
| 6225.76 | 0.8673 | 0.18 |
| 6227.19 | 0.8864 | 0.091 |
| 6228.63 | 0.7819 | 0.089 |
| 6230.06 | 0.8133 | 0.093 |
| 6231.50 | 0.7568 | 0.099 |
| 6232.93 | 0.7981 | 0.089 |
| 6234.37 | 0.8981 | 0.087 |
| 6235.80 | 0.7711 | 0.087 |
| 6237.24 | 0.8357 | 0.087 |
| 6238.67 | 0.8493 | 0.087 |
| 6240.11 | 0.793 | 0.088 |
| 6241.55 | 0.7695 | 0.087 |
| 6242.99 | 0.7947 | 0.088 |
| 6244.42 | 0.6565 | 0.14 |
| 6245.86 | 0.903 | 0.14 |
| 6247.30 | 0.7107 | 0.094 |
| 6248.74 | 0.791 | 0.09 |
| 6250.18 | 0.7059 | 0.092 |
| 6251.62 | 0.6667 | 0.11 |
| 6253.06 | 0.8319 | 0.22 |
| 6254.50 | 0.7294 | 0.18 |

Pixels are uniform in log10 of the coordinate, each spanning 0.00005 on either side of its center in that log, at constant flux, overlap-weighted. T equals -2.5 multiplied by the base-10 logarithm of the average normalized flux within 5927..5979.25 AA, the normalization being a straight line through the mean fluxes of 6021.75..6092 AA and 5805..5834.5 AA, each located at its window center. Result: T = 0.08 mag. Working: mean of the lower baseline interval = 0.916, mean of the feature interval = 0.822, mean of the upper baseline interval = 0.867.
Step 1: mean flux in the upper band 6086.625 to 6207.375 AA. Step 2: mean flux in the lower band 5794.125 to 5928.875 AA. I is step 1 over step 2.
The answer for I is 1.0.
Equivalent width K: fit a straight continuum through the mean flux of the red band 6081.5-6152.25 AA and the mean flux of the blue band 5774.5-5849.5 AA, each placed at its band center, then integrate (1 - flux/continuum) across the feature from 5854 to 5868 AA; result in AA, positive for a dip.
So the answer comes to 1.28 AA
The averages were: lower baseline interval 0.875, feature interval 0.788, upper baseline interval 0.83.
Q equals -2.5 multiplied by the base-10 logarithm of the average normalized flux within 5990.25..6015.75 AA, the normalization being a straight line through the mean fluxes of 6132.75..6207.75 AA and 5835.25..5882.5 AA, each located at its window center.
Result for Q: 0.02 mag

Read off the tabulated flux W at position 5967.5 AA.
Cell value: 1.051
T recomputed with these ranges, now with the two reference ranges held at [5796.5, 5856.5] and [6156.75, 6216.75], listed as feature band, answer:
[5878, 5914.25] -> 0.11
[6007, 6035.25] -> 0.04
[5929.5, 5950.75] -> 0.06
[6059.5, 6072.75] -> -0.09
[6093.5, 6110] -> 0.01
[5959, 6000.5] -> 0.05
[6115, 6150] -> -0.01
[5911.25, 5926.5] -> 0.06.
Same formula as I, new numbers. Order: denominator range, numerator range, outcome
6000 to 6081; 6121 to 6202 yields 0.94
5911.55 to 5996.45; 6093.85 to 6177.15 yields 0.99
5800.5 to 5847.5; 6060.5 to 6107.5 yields 0.93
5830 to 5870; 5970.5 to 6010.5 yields 0.95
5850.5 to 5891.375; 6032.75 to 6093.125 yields 1.09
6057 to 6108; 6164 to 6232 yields 0.96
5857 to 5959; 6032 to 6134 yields 1.04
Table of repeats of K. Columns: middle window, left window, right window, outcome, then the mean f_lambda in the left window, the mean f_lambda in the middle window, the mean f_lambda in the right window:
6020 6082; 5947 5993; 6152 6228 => -4.2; 0.818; 0.869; 0.808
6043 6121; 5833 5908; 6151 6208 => -4.7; 0.826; 0.856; 0.799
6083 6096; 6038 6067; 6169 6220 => 0.5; 0.879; 0.823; 0.795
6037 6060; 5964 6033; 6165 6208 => -1.8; 0.821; 0.878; 0.802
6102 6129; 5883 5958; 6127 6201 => -1.3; 0.81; 0.845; 0.804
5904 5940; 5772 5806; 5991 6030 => -1.0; 0.808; 0.835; 0.815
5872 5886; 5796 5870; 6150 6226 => 0.2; 0.879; 0.856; 0.808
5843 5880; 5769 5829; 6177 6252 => 0.1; 0.854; 0.846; 0.808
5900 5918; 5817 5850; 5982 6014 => 0.2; 0.905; 0.854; 0.817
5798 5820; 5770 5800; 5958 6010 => -3.8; 0.793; 0.933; 0.821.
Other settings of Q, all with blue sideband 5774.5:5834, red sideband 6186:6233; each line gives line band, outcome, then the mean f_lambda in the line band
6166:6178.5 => 0.08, 0.773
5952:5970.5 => -0.01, 0.857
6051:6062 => 0.01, 0.832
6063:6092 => -0.03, 0.864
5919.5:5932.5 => 0.03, 0.829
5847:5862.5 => 0.04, 0.823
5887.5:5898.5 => 0.28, 0.659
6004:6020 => 0.04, 0.81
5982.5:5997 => 0.03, 0.819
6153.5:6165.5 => 0.09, 0.766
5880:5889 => 0.08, 0.797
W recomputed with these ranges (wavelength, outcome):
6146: 0.7957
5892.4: 0.7281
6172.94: 0.8382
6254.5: 0.7294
